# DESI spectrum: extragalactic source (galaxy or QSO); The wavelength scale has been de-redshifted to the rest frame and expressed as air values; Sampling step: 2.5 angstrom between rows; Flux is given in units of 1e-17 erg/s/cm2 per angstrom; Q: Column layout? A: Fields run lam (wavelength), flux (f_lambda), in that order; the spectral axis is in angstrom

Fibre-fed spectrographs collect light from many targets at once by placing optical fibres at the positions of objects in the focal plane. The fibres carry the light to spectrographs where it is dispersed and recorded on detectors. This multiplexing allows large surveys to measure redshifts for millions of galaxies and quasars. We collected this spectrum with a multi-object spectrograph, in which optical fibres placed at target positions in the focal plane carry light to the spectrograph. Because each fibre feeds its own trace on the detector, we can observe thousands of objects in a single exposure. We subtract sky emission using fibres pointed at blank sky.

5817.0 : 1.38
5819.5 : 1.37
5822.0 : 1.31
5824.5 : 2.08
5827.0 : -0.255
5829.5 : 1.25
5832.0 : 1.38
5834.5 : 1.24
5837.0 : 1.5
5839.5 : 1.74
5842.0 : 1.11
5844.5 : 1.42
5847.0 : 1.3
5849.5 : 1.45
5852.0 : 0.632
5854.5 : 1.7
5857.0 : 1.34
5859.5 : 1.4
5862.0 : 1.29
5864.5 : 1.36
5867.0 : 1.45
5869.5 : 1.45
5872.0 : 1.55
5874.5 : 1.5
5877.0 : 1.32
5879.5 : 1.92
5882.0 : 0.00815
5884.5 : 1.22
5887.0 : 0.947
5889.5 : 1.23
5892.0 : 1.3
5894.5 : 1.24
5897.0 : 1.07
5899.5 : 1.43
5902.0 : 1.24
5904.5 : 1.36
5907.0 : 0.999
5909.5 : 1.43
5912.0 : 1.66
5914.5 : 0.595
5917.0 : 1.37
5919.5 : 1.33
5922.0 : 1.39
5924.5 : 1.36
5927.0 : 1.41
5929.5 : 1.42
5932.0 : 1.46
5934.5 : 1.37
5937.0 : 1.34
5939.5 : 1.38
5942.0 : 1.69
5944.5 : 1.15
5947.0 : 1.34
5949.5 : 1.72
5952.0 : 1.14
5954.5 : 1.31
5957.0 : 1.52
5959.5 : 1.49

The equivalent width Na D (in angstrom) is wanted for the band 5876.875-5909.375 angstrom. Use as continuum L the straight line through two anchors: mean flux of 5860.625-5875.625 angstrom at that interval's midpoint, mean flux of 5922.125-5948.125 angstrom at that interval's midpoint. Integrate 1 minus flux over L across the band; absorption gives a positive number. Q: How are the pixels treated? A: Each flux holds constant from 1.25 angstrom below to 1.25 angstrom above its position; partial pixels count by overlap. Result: 5.5 angstrom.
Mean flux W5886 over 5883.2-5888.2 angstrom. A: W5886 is 1.07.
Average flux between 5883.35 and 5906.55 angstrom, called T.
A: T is 1.22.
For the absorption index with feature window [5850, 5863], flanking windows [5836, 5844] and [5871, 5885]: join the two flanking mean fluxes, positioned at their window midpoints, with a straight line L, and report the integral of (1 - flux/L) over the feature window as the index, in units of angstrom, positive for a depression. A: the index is 0.7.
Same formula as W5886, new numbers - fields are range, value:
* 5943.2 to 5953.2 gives 1.34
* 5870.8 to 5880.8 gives 1.56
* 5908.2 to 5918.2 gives 1.26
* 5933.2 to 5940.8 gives 1.37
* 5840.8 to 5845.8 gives 1.27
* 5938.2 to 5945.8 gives 1.41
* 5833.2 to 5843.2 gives 1.4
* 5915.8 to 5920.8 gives 1.35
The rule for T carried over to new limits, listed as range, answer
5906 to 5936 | 1.32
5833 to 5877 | 1.38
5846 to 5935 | 1.29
